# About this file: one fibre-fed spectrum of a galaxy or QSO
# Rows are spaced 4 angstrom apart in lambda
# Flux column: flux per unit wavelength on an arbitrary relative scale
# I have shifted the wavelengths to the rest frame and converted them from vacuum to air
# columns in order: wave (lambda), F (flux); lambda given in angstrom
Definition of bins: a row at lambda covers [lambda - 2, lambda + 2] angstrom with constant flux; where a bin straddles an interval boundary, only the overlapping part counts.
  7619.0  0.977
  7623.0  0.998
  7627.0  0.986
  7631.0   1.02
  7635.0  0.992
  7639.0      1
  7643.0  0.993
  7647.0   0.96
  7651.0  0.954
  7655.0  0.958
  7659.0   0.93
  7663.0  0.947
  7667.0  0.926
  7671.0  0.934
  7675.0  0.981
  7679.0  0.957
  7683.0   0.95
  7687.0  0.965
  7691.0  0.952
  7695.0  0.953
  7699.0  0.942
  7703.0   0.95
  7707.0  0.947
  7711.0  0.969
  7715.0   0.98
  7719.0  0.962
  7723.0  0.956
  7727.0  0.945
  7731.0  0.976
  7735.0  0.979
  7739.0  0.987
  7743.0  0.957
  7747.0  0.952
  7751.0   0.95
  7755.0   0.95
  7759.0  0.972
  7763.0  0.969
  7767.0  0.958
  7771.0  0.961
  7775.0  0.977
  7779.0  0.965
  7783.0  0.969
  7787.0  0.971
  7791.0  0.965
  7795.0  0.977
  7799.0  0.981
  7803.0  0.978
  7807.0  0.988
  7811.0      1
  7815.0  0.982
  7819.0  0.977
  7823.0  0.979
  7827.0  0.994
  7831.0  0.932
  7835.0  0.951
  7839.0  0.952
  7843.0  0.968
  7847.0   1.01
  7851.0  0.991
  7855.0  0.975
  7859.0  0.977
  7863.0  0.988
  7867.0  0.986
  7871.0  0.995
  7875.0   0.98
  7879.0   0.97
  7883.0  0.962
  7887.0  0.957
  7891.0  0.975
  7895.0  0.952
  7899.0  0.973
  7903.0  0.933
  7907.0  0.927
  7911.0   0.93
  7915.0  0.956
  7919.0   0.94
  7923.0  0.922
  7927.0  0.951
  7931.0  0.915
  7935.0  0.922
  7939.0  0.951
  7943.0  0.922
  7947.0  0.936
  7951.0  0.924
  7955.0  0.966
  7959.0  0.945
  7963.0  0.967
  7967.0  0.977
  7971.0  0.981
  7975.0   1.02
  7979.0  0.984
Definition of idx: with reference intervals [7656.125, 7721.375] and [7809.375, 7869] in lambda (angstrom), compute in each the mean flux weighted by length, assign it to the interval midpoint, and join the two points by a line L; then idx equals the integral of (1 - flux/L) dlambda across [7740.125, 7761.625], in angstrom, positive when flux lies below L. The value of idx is 0.1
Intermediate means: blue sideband 0.953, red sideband 0.977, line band 0.958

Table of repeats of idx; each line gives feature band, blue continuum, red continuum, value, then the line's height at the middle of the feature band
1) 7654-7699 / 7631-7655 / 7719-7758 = 1.14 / 0.974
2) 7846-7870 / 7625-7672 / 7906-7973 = -0.94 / 0.95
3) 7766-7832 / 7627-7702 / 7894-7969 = -1.55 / 0.952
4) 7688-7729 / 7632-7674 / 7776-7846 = 0.41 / 0.965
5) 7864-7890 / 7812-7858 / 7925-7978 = -0.24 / 0.967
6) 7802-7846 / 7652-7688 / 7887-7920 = -1.13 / 0.949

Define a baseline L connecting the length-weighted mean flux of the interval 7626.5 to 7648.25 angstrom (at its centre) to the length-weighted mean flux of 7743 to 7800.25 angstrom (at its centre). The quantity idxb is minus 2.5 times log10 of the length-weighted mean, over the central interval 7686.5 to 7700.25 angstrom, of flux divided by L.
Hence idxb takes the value 0.03 mag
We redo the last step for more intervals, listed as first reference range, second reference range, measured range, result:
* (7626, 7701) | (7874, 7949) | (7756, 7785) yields -0.01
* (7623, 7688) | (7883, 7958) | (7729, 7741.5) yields -0.02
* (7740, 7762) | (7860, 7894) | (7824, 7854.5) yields 0.00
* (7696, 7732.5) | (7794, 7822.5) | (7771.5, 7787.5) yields 0.01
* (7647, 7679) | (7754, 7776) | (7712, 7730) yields 0.00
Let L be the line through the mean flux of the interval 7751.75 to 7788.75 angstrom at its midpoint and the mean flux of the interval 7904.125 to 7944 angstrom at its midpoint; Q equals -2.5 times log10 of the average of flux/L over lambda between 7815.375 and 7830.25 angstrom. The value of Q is -0.03 mag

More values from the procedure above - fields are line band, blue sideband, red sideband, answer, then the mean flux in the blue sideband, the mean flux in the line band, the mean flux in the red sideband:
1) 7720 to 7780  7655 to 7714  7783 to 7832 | 0.00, 0.951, 0.964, 0.978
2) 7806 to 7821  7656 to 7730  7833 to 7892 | -0.02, 0.953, 0.987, 0.976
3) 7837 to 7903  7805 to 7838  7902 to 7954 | -0.02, 0.975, 0.974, 0.934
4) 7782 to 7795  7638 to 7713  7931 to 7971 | -0.02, 0.956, 0.97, 0.946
